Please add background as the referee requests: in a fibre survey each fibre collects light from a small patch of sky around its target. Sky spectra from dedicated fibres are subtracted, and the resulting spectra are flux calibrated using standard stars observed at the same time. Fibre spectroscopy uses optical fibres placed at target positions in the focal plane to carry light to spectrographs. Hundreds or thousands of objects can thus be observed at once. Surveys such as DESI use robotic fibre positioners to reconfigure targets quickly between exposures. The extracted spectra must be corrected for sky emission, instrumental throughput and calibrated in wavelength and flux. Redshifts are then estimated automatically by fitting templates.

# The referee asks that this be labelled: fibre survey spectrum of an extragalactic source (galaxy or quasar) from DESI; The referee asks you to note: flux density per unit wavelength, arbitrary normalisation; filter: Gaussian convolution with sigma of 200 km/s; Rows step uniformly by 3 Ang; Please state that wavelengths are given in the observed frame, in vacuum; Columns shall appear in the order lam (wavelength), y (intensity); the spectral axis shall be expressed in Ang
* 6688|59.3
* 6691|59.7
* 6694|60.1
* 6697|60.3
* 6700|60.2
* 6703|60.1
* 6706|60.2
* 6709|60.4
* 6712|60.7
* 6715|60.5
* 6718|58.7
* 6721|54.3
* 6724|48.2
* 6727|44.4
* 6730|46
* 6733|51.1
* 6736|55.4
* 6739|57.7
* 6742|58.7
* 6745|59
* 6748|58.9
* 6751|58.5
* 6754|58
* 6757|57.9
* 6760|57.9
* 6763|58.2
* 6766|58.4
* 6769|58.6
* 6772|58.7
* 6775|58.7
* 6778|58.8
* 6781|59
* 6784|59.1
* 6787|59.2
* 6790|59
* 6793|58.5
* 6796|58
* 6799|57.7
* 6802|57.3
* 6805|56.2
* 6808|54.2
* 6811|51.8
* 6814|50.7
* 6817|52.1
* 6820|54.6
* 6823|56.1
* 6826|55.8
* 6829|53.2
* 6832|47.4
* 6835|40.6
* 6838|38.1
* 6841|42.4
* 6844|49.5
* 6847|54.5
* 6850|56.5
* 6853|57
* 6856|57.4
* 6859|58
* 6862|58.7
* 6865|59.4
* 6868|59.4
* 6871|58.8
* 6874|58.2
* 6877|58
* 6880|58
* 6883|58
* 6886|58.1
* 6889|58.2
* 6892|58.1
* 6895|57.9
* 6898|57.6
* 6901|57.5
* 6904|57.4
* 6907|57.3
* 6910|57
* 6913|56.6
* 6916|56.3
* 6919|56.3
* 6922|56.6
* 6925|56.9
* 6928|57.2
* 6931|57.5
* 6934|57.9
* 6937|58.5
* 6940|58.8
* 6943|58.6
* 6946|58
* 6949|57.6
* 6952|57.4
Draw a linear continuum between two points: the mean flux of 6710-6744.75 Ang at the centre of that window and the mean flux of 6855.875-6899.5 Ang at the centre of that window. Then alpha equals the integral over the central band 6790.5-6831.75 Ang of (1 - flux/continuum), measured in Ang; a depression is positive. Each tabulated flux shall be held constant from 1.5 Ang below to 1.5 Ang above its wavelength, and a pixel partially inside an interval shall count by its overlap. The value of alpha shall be 1.2 Ang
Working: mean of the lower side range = 54.4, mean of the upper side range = 58.3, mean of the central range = 55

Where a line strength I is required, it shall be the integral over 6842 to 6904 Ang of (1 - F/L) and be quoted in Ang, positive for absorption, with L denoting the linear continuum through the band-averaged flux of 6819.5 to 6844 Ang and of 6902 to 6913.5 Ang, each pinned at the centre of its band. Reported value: -5.0 Ang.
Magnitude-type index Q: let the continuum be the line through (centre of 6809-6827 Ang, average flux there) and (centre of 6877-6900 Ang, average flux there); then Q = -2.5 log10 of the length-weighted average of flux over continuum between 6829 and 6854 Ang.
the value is 0.14 mag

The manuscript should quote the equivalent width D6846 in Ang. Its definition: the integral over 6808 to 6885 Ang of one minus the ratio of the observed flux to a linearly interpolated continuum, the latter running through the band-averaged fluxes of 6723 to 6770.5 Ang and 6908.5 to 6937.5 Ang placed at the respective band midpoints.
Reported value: 3.5 Ang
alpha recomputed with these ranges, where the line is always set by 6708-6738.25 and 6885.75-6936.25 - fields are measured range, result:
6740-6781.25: -2.9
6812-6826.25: 0.5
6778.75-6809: -1.5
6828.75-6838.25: 1.9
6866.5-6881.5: -0.5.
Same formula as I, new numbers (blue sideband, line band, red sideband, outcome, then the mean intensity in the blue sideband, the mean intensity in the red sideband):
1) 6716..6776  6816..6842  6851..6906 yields 3.7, 55.9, 58.1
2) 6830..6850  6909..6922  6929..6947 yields -0.2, 46.4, 58.2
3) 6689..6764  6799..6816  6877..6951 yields 0.9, 57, 57.6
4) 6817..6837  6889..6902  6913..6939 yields -0.6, 51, 57.2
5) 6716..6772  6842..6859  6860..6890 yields 0.9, 55.7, 58.5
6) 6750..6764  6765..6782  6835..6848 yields -1.0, 58.1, 45.2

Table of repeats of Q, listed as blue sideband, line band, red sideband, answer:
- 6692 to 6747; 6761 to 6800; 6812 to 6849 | -0.11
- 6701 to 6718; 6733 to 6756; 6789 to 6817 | 0.02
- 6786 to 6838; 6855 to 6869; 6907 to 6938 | -0.06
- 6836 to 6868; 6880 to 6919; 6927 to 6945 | -0.03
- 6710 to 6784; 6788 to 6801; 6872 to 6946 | -0.03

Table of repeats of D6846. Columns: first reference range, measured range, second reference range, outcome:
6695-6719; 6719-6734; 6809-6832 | 2.5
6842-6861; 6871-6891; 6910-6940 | -0.8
